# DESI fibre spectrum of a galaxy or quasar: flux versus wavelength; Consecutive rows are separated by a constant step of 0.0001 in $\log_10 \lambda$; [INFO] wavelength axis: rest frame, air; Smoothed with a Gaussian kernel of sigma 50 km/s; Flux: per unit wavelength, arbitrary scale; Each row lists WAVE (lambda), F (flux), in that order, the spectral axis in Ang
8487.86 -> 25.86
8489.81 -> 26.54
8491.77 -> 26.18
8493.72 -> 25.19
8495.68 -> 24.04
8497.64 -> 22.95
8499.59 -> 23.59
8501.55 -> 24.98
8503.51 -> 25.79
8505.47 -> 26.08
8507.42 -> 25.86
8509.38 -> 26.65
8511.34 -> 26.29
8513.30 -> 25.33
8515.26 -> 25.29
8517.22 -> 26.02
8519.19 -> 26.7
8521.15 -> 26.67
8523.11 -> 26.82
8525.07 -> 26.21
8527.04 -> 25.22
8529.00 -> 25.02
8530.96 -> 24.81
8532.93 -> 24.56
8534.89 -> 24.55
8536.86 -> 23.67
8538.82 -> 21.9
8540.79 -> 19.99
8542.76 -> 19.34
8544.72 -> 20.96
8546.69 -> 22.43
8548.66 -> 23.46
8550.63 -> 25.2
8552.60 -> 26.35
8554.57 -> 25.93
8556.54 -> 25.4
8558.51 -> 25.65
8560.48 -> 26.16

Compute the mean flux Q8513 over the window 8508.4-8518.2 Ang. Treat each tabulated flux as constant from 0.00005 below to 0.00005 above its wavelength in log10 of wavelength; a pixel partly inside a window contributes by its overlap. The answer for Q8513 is 25.9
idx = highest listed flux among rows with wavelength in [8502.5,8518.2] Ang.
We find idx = 26.65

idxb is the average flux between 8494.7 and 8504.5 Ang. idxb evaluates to 24.3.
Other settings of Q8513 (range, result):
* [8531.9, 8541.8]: 22.9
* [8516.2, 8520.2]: 26.3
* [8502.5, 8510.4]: 26.1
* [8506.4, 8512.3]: 26.3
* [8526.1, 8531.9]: 25.1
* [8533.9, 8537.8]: 24.1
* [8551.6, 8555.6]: 26.1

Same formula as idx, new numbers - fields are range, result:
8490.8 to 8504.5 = 26.18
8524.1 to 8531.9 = 26.21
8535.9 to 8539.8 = 23.67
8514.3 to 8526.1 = 26.82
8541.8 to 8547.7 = 22.43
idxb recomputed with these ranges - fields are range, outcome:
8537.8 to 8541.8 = 21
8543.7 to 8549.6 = 22.3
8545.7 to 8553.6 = 24.3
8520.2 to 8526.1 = 26.5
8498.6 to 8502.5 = 24.3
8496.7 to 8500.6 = 23.3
